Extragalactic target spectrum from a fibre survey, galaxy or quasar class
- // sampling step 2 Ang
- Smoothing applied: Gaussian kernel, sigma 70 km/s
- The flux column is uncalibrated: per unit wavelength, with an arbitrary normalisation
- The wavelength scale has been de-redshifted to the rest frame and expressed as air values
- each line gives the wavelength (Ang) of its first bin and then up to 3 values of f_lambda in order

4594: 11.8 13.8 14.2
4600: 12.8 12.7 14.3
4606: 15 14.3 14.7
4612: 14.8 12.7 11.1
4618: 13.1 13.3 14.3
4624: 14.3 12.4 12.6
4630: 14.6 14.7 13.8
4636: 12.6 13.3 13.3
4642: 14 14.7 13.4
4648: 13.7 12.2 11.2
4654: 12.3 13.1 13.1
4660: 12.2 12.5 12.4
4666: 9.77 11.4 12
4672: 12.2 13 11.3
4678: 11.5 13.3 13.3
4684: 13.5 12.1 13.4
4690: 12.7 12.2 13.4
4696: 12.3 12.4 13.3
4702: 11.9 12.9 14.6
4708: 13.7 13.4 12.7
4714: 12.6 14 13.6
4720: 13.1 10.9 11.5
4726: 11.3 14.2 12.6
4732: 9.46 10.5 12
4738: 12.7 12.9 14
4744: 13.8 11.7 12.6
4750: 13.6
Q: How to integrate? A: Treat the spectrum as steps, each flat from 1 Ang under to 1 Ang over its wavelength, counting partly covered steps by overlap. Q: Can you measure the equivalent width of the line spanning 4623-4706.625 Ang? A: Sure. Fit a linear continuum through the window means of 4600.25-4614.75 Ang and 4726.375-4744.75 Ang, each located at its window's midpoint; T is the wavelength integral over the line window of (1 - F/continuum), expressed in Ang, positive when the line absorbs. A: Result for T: 3.0 Ang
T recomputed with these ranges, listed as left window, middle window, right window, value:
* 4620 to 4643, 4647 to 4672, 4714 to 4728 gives 2.1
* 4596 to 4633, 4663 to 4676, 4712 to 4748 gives 1.3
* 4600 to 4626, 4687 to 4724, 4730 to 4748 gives -1.0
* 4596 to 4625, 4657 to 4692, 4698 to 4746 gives 2.0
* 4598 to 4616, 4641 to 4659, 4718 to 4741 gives 0.1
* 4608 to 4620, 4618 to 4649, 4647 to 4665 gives -1.6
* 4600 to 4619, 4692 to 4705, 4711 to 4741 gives -0.1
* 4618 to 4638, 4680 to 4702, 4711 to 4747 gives 0.0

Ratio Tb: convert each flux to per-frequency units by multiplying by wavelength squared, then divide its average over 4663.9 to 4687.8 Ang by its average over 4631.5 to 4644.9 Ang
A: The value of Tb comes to 0.90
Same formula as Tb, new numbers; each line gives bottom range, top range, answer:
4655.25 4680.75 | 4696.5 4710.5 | 1.10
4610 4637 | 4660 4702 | 0.94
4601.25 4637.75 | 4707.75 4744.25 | 0.96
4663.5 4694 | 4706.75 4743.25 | 1.04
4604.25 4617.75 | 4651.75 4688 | 0.92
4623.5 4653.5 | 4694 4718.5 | 1.01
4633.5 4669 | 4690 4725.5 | 1.03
